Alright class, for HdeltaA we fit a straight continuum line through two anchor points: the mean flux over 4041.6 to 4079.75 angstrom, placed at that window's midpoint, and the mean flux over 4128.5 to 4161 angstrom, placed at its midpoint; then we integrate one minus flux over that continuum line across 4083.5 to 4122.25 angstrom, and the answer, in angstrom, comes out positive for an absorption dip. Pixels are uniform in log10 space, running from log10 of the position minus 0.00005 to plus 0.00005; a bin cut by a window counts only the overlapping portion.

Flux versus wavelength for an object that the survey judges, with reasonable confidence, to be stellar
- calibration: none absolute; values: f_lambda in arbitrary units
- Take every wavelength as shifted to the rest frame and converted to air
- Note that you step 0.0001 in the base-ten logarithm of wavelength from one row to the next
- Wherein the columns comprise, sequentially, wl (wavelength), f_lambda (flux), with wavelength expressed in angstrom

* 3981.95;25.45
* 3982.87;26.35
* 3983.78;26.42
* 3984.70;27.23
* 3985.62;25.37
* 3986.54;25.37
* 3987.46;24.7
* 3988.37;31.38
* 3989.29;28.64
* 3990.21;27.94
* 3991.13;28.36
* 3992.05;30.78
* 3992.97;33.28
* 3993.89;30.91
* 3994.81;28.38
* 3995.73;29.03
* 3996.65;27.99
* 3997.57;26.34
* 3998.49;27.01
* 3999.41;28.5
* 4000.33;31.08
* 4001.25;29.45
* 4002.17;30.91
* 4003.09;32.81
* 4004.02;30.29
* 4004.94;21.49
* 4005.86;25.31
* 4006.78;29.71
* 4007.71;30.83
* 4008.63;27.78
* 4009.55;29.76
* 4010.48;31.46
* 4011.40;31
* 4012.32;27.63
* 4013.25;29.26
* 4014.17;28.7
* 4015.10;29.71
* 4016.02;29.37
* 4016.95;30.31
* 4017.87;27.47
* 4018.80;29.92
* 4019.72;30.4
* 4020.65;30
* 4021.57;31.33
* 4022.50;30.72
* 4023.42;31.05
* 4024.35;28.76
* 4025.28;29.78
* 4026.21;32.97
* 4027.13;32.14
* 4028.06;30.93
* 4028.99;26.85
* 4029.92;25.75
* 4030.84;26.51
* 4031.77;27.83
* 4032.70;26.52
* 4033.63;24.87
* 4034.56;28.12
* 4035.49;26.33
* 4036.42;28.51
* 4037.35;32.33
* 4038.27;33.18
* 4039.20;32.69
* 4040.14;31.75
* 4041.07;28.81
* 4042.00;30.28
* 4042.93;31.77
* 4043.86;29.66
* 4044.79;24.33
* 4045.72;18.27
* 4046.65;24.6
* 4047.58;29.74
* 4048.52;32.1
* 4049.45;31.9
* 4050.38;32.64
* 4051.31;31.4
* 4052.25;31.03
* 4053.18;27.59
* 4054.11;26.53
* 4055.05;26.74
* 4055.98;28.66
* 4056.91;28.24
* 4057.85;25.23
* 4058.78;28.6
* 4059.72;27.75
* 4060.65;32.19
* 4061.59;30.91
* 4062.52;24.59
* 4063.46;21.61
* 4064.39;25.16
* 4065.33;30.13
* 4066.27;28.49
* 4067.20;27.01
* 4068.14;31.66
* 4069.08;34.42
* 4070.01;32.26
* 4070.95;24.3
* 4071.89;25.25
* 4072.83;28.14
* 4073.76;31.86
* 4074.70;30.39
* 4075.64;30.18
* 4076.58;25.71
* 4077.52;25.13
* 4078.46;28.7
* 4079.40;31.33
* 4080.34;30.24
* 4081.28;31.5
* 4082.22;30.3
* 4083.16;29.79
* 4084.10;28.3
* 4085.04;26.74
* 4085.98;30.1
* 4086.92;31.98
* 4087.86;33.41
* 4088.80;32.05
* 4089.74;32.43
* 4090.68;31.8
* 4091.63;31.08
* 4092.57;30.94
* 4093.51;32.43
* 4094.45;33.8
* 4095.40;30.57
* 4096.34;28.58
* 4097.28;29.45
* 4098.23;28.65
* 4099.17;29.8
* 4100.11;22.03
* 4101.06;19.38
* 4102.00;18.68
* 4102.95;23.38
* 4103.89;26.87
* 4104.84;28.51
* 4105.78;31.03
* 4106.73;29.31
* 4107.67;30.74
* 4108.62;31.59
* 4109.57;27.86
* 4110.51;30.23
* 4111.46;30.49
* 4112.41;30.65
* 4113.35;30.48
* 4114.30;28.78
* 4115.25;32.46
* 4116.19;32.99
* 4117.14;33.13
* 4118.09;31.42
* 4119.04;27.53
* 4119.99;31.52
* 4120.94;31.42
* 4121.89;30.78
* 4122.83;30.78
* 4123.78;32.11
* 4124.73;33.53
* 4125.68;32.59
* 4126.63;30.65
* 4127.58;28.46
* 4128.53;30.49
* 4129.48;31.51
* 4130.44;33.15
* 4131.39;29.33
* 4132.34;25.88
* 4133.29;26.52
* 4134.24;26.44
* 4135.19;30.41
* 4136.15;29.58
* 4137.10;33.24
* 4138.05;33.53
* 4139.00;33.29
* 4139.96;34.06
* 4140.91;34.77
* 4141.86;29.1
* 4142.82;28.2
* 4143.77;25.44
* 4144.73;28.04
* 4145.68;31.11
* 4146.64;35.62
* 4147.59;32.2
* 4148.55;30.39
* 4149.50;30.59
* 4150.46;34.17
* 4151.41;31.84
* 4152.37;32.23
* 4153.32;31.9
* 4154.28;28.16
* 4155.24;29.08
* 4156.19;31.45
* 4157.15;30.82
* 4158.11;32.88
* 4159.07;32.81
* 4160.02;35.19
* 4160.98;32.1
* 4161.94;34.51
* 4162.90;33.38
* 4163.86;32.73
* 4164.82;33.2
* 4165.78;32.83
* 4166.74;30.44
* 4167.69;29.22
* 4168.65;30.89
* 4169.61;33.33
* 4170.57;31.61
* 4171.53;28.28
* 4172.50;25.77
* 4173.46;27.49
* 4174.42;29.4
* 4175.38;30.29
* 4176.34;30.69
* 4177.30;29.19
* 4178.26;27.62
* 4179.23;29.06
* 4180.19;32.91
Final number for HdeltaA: 0.2 angstrom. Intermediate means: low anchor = 28.4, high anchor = 31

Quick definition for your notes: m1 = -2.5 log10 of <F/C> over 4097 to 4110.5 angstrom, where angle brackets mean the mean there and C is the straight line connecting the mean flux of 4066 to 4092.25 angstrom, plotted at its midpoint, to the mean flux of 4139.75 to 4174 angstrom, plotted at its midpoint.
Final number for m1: 0.12 mag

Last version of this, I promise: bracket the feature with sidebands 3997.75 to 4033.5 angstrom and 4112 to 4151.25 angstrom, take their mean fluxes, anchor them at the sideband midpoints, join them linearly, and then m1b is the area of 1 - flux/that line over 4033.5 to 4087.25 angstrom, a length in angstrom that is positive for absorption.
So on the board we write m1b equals 1.80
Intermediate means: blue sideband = 29.2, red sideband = 30.9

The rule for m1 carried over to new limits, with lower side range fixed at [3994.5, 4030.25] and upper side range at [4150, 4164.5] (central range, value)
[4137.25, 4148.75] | 0.019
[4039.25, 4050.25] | 0.045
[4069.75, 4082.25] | 0.064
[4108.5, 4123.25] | 0.022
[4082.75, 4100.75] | 0.028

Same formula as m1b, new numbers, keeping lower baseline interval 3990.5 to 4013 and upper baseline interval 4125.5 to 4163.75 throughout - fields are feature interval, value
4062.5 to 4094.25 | 0.75 angstrom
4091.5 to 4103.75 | 1.20 angstrom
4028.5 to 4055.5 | 1.03 angstrom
